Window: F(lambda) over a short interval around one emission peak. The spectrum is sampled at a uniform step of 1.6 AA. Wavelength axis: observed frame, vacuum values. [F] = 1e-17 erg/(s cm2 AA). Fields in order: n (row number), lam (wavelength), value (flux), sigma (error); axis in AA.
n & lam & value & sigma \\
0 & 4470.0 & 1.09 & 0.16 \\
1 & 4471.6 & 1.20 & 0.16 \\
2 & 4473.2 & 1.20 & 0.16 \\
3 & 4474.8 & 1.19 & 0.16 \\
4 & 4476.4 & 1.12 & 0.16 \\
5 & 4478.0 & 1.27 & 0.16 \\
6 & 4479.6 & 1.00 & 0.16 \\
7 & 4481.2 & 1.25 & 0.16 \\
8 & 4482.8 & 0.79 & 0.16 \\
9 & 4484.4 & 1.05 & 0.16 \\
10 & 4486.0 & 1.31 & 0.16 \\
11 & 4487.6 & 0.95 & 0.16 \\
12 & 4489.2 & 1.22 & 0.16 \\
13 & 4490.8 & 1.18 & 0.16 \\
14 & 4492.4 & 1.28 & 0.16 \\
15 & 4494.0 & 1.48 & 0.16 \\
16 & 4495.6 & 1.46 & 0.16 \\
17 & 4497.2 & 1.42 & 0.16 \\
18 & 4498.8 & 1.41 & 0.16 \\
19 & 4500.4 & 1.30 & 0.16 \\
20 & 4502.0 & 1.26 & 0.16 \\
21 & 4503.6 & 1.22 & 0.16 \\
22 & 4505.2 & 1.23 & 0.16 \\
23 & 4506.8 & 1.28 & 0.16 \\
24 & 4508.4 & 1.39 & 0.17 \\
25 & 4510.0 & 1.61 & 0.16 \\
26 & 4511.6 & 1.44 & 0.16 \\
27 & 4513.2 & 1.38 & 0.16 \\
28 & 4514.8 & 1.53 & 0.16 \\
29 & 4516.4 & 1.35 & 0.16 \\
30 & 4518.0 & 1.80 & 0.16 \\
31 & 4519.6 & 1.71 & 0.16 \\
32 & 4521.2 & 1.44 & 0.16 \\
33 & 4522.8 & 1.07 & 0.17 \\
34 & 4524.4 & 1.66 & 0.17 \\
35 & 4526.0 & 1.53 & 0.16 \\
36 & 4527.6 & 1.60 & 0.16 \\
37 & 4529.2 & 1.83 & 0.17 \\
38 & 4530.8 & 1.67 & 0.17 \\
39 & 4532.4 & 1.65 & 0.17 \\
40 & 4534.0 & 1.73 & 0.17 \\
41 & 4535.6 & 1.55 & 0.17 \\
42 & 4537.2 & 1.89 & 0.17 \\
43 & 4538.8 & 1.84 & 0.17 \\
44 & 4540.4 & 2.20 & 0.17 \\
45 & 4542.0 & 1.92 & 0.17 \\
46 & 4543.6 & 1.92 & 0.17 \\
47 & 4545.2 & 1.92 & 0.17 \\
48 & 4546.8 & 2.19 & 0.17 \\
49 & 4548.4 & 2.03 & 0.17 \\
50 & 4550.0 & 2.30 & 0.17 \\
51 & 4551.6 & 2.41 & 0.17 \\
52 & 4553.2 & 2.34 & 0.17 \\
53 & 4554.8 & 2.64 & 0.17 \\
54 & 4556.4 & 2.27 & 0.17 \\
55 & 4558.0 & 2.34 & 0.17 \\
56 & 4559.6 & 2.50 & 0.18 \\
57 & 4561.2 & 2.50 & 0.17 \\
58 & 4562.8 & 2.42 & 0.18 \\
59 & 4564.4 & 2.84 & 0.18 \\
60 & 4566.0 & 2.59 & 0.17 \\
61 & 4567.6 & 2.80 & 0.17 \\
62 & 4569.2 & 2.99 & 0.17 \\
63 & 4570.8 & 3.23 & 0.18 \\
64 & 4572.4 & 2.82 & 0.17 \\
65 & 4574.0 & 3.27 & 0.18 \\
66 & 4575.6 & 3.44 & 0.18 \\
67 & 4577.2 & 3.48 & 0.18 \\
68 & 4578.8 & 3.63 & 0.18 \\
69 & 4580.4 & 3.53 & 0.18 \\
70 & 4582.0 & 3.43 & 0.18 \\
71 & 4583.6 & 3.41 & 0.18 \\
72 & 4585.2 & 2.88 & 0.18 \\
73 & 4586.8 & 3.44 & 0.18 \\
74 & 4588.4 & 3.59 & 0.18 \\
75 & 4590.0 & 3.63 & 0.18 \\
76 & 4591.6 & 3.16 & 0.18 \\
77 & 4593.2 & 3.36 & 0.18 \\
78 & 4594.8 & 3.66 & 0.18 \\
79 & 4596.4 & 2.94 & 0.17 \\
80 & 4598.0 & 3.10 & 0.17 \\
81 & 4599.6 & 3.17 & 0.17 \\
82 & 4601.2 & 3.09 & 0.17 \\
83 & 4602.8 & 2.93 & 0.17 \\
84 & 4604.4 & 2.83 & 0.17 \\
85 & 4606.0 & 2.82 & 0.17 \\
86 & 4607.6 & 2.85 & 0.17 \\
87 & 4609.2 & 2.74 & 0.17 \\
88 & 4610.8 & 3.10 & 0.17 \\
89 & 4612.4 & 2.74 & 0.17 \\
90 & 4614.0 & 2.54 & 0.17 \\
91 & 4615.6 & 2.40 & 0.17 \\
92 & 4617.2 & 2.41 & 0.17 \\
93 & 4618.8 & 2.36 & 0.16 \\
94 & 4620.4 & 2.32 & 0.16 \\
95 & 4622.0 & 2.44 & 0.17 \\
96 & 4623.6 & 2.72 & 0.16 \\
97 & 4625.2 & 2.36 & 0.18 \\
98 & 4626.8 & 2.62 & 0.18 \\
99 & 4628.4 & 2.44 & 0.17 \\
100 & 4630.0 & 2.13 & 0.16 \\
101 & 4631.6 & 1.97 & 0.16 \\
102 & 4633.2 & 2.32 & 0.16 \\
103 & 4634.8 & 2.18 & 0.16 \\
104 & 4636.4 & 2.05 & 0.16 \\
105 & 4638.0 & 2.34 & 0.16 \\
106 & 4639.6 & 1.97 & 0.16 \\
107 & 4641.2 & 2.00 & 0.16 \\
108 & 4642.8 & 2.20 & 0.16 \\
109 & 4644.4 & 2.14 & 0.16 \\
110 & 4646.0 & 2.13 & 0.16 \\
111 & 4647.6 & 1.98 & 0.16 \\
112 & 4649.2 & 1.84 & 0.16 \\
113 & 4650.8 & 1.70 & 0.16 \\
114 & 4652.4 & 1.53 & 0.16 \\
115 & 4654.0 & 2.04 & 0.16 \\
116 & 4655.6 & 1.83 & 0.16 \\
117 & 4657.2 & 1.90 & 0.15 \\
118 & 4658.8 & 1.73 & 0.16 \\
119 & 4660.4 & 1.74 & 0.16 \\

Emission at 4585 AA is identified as C IV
